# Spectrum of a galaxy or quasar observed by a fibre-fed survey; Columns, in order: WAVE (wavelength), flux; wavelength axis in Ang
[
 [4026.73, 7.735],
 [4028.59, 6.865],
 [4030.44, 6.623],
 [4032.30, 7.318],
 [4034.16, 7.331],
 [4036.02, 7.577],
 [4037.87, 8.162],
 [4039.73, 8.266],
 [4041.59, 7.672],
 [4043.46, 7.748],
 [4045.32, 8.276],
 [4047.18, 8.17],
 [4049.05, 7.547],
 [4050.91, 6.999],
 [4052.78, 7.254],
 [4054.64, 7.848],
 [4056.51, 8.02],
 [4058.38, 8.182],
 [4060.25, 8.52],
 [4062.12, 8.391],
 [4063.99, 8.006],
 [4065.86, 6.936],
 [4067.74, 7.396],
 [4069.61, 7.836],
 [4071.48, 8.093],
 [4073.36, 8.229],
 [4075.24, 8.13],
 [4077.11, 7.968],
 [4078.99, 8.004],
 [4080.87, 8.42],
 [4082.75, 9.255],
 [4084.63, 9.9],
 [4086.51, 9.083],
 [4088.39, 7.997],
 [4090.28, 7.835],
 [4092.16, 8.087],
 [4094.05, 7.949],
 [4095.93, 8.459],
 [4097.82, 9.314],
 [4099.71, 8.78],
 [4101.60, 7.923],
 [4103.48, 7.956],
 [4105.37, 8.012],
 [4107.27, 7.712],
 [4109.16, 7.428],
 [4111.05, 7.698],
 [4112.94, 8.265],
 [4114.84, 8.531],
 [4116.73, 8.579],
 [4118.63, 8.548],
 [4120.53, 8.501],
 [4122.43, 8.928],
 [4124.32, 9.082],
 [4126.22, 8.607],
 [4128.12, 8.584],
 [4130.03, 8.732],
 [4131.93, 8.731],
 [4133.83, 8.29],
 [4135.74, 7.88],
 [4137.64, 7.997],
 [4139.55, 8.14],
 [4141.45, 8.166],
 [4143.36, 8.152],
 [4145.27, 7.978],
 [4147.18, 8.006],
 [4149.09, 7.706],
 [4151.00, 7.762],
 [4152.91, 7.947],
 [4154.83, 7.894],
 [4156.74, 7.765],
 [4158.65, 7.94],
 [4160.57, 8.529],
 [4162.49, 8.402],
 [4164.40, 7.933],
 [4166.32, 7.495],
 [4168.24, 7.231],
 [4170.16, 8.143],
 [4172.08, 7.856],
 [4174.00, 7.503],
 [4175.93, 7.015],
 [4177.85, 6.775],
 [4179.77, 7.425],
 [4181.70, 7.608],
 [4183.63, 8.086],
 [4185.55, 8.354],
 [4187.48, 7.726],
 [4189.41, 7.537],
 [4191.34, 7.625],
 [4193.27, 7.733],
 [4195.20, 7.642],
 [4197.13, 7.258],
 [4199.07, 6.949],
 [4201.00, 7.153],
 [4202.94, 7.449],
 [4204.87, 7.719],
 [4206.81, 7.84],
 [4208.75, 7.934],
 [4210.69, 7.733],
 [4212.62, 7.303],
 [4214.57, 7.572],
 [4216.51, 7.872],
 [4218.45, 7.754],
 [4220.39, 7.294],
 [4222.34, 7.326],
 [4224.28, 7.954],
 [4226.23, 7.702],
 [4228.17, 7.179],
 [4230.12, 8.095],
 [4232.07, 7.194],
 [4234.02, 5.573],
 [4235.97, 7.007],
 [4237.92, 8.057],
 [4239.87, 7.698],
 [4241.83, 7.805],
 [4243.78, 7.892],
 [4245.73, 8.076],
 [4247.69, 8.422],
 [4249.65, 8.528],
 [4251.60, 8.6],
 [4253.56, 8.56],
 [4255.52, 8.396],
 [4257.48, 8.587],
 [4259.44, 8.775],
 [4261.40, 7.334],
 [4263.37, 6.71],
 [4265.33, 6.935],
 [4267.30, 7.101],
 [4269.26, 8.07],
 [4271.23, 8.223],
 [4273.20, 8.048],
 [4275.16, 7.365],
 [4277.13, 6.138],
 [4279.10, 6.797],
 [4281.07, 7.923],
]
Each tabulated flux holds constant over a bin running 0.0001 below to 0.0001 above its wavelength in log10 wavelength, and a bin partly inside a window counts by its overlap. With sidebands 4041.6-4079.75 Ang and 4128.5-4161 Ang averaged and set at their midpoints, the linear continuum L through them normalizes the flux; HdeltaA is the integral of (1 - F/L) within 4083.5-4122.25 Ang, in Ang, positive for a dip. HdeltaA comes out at -1.75 Ang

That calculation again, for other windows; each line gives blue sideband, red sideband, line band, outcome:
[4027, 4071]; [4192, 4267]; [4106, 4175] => -3.98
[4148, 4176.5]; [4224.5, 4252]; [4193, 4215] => 0.66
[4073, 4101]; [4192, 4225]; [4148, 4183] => 0.74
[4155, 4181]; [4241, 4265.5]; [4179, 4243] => 2.77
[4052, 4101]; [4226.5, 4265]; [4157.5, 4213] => 2.08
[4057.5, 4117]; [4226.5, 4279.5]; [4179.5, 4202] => 0.82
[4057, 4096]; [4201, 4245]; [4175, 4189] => 0.28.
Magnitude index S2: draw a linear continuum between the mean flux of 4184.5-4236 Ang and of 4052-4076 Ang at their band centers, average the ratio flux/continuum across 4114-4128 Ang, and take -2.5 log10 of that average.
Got -0.12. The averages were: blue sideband 7.91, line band 8.68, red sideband 7.51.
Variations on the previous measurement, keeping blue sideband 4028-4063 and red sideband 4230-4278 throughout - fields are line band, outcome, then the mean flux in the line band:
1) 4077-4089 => -0.132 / 8.73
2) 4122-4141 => -0.101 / 8.48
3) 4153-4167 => -0.037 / 8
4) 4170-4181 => 0.046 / 7.41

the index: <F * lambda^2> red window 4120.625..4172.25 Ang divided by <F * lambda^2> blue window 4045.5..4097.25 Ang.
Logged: 1.04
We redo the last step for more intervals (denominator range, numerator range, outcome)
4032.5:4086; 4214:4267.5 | 1.05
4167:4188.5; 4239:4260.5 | 1.13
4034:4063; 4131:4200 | 1.05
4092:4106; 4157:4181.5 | 0.95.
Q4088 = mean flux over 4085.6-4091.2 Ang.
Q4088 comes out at 8.3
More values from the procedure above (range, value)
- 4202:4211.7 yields 7.74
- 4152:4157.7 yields 7.87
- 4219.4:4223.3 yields 7.31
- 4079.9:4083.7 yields 8.83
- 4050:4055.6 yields 7.37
